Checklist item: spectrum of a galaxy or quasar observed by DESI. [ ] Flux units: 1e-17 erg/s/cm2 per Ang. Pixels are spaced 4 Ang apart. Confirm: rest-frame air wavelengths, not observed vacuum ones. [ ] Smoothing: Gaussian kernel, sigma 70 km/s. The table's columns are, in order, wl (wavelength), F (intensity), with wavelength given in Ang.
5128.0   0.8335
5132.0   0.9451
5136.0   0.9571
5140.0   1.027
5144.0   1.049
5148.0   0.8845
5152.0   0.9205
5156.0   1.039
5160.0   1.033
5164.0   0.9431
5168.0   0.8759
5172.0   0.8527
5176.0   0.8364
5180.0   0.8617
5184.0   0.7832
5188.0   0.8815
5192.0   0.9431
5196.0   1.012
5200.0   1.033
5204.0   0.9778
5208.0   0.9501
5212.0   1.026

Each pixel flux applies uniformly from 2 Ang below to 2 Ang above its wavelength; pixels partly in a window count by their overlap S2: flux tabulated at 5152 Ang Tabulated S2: 0.9205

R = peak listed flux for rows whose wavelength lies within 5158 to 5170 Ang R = 1.033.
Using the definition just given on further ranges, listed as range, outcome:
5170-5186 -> 0.8617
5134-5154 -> 1.049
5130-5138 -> 0.9571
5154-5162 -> 1.039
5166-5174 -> 0.8759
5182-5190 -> 0.8815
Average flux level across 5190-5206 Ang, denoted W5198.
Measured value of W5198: 0.991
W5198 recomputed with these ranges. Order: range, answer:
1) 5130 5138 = 0.951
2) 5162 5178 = 0.877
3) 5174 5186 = 0.827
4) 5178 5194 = 0.867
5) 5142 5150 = 0.967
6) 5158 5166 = 0.988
